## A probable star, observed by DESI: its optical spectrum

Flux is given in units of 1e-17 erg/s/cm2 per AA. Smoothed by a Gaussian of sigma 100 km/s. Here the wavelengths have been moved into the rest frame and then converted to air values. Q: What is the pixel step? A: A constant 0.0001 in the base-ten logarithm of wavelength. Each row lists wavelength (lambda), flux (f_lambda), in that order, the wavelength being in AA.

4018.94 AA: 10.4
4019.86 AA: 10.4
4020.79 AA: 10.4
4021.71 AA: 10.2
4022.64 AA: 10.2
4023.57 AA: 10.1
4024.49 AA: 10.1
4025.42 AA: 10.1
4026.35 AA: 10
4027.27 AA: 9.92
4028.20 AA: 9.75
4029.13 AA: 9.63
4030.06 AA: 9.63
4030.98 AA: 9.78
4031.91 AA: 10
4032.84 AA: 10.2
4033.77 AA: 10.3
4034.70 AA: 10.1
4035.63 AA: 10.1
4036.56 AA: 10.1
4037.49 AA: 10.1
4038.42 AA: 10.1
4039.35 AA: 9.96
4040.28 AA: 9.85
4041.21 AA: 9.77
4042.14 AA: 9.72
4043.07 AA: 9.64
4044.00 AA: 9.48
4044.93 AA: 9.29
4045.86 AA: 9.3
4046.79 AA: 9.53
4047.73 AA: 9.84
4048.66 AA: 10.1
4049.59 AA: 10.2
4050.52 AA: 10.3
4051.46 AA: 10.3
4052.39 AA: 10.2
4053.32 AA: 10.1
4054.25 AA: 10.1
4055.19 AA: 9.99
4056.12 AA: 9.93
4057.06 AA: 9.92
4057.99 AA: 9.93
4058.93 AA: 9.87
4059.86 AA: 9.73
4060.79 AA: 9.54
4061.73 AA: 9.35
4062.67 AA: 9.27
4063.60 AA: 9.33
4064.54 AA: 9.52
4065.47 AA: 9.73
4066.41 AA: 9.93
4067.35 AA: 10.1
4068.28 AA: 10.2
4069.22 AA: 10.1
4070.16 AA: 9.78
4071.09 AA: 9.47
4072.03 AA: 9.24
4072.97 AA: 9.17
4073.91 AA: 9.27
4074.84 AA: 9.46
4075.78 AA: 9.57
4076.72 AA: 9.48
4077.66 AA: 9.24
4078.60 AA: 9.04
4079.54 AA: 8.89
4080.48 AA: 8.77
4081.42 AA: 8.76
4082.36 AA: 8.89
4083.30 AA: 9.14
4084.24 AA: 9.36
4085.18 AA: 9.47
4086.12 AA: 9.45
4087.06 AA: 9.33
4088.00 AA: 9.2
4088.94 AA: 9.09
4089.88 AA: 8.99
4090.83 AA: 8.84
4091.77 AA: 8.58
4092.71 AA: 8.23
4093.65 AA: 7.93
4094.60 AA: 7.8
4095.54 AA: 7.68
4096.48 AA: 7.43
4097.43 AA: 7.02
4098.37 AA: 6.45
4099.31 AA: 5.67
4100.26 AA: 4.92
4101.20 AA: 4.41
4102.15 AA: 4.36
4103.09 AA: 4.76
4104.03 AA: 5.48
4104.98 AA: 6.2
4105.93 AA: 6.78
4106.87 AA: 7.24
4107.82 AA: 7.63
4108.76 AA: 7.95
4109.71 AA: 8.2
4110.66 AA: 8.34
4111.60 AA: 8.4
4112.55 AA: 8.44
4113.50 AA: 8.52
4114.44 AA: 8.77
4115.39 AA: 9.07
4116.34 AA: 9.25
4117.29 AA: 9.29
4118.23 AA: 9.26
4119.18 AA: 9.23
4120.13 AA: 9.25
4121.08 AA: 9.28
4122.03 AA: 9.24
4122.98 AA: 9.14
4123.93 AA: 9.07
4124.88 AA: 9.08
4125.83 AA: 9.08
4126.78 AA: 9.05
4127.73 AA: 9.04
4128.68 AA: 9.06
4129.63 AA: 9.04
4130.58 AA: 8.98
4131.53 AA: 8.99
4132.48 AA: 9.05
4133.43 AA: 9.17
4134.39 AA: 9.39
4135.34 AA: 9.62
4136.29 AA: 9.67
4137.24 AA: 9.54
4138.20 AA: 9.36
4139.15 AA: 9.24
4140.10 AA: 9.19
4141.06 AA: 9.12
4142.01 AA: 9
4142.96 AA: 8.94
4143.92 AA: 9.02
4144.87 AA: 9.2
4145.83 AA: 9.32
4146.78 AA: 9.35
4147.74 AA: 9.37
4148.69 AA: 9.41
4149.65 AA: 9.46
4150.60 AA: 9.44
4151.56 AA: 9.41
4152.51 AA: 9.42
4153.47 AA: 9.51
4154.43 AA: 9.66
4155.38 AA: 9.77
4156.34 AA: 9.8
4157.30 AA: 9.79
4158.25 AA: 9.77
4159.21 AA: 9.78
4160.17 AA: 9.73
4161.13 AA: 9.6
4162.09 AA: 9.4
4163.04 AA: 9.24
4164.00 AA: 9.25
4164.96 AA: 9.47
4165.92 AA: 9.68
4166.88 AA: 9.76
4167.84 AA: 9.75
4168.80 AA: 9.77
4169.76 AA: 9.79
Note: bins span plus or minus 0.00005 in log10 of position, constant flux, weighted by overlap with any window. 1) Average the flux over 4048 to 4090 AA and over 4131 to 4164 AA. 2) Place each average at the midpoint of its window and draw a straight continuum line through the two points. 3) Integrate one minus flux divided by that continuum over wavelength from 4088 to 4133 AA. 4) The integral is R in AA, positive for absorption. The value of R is 6.8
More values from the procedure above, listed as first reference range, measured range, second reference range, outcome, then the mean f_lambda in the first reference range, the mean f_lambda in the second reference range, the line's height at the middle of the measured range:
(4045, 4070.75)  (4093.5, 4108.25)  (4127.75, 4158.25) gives 5.0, 9.85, 9.34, 9.59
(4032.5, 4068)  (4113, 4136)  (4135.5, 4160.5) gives 1.0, 9.86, 9.43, 9.54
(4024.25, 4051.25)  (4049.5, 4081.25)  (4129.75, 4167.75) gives 0.4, 9.89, 9.41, 9.77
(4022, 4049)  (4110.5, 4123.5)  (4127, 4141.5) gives 0.5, 9.88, 9.23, 9.34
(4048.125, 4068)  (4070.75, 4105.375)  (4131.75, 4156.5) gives 5.8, 9.88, 9.35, 9.7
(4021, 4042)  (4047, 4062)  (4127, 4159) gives -0.2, 10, 9.34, 9.86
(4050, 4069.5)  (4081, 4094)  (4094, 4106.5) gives -3.0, 9.88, 6.1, 7.29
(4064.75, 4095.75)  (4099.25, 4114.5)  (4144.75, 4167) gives 4.1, 9.17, 9.53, 9.3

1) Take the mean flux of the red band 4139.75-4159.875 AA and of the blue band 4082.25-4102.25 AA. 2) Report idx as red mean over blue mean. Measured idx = 1.20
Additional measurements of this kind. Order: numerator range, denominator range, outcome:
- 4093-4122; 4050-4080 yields 0.78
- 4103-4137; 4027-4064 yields 0.87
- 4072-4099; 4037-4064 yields 0.89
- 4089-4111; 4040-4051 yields 0.72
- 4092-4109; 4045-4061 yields 0.66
